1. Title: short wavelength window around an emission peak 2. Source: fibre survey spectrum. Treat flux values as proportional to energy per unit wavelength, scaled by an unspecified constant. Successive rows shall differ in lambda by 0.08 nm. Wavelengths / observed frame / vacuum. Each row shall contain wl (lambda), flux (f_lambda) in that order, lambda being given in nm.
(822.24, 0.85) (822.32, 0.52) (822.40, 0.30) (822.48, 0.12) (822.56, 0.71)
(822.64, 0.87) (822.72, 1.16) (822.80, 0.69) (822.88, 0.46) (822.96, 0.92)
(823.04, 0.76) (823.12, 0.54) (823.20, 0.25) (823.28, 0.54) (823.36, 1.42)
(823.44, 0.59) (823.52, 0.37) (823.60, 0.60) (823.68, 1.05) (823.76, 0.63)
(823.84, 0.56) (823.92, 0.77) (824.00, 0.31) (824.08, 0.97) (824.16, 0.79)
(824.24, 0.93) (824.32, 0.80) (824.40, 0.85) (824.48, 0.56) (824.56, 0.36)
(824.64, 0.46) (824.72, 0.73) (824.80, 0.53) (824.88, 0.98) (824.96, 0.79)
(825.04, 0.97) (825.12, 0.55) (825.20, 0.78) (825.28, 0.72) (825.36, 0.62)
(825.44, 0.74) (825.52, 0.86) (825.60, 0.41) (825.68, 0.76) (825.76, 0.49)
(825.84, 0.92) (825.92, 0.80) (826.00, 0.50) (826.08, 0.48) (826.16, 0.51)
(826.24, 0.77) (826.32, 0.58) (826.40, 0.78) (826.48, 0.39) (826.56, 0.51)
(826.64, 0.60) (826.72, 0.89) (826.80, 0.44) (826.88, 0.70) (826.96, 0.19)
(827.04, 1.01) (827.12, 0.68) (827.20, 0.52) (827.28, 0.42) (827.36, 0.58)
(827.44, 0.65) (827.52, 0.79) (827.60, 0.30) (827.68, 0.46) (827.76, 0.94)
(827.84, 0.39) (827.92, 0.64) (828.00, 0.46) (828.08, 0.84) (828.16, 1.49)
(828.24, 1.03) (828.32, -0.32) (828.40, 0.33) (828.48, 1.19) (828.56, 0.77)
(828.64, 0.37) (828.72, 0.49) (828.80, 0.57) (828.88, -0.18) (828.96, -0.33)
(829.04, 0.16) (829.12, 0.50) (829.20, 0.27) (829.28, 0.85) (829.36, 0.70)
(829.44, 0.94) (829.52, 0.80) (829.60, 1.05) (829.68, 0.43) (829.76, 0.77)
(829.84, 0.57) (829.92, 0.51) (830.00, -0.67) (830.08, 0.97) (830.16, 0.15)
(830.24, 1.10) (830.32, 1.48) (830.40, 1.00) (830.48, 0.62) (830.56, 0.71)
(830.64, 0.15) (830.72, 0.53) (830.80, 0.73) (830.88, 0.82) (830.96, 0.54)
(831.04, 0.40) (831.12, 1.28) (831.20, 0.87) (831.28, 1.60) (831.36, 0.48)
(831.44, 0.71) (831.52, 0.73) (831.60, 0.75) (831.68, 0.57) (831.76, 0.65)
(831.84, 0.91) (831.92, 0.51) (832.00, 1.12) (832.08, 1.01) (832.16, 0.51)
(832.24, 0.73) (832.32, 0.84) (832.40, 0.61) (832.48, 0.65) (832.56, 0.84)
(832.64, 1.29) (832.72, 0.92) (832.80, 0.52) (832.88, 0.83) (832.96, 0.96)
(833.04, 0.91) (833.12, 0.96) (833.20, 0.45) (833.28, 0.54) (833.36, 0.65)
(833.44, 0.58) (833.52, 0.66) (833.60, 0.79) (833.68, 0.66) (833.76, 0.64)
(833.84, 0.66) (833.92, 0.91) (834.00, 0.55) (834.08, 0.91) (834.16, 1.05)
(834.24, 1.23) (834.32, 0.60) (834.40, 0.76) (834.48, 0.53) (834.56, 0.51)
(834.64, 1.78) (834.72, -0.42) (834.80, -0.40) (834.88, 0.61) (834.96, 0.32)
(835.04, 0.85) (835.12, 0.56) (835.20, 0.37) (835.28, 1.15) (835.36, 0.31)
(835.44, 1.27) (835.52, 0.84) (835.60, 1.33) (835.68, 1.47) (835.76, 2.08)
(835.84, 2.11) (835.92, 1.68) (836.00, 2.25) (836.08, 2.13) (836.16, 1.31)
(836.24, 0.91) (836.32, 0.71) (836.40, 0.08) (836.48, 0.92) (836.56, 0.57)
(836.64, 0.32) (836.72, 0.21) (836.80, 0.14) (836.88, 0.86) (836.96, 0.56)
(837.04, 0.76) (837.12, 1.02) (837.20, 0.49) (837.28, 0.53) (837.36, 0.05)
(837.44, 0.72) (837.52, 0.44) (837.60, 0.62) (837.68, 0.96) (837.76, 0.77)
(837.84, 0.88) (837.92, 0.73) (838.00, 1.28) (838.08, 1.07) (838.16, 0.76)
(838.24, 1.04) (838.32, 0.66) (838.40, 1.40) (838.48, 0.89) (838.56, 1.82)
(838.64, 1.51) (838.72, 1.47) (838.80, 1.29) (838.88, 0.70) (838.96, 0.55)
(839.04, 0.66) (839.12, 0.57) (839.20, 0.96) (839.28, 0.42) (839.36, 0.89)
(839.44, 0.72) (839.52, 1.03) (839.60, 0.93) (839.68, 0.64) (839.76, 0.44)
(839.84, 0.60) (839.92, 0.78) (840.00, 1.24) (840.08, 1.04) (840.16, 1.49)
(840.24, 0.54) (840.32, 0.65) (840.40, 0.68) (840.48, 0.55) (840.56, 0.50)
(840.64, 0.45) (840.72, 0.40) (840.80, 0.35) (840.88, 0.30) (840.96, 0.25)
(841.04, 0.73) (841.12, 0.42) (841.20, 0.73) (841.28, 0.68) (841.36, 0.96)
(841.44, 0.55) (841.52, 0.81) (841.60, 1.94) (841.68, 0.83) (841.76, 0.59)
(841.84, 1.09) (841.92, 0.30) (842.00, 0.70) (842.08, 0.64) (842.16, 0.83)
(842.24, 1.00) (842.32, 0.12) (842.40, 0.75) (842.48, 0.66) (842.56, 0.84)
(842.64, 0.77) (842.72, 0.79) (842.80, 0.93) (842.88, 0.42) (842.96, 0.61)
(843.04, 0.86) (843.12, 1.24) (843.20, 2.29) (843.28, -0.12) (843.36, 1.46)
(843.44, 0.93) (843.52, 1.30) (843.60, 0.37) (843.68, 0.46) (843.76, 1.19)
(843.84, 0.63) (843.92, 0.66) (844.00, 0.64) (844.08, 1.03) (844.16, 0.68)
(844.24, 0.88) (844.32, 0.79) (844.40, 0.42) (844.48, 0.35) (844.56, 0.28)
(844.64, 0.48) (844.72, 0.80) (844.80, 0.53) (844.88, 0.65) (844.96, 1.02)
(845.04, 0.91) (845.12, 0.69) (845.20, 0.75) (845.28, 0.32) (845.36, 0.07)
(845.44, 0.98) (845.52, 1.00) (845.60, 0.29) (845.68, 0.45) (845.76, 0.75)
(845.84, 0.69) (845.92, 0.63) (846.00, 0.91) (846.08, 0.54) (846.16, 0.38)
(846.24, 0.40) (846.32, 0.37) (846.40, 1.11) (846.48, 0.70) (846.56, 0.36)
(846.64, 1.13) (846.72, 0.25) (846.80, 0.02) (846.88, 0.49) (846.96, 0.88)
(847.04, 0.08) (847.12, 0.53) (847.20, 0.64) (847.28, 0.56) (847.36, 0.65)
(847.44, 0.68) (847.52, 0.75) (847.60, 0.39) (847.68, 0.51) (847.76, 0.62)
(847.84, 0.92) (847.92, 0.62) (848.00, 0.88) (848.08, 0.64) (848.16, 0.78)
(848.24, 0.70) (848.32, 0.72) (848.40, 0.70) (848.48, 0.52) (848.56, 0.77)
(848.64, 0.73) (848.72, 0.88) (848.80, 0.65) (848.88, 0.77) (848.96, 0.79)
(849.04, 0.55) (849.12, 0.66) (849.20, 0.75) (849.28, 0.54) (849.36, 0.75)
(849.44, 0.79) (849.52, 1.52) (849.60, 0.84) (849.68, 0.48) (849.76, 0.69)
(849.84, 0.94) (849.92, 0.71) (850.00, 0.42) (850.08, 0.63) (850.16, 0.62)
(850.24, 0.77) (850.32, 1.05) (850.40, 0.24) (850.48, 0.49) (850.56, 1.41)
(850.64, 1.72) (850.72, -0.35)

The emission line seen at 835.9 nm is Halpha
